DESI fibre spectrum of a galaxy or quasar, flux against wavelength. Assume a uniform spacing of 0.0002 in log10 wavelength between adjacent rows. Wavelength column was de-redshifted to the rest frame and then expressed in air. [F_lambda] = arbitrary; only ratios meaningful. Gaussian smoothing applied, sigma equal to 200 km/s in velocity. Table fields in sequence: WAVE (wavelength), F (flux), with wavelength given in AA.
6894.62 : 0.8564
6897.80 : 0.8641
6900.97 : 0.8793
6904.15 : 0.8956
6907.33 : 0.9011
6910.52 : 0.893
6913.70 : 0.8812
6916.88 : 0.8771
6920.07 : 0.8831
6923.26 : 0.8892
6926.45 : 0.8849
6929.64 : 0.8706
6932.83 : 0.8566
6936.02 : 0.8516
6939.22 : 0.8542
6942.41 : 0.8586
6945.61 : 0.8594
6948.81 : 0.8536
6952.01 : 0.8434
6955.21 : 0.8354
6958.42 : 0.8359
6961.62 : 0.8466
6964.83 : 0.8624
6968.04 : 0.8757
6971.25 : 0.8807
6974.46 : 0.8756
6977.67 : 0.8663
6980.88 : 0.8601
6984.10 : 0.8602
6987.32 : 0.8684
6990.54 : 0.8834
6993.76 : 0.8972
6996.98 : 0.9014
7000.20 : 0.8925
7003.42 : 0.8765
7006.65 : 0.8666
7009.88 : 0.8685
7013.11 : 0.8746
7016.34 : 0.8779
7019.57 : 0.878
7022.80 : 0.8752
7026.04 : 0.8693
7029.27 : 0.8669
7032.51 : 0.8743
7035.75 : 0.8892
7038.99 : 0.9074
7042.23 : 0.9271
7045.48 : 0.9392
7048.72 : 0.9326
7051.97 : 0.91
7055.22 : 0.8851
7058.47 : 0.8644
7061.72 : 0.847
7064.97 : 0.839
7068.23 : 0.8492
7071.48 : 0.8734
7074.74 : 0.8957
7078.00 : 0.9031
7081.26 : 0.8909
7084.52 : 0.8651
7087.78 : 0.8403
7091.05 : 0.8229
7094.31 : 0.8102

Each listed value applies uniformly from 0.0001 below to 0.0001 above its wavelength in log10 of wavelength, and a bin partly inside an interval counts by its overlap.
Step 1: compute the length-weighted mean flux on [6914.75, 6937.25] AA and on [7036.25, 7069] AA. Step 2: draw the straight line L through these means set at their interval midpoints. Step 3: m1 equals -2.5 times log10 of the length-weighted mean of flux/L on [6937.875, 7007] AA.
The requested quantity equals 0.02 mag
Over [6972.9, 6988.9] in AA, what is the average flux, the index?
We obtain 0.866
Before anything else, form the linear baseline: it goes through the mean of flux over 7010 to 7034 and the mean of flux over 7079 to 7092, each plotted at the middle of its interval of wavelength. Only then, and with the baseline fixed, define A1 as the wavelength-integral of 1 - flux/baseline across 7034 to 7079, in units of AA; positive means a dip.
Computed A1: -1.3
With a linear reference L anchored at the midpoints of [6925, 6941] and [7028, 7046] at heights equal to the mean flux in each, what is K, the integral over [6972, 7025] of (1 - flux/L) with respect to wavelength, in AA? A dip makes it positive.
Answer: 0.6 AA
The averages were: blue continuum 0.864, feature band 0.876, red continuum 0.899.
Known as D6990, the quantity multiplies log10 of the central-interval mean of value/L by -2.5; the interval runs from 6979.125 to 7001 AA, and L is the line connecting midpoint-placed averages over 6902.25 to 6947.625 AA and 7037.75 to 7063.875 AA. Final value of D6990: 0.01 mag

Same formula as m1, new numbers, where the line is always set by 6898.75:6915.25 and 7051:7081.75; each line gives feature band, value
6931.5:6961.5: 0.045 mag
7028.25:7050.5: -0.036 mag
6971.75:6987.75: 0.019 mag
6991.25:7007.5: -0.009 mag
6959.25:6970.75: 0.028 mag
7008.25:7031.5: 0.007 mag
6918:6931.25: 0.007 mag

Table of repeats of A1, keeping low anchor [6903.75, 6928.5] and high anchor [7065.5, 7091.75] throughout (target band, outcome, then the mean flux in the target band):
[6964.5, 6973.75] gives 0.1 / 0.875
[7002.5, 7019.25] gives 0.1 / 0.873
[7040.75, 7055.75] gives -0.9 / 0.921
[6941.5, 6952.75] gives 0.4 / 0.854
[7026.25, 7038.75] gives -0.1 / 0.88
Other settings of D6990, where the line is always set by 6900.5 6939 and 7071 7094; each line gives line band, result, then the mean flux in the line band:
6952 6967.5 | 0.04 mag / 0.847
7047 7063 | -0.03 mag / 0.889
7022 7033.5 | 0.00 mag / 0.871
